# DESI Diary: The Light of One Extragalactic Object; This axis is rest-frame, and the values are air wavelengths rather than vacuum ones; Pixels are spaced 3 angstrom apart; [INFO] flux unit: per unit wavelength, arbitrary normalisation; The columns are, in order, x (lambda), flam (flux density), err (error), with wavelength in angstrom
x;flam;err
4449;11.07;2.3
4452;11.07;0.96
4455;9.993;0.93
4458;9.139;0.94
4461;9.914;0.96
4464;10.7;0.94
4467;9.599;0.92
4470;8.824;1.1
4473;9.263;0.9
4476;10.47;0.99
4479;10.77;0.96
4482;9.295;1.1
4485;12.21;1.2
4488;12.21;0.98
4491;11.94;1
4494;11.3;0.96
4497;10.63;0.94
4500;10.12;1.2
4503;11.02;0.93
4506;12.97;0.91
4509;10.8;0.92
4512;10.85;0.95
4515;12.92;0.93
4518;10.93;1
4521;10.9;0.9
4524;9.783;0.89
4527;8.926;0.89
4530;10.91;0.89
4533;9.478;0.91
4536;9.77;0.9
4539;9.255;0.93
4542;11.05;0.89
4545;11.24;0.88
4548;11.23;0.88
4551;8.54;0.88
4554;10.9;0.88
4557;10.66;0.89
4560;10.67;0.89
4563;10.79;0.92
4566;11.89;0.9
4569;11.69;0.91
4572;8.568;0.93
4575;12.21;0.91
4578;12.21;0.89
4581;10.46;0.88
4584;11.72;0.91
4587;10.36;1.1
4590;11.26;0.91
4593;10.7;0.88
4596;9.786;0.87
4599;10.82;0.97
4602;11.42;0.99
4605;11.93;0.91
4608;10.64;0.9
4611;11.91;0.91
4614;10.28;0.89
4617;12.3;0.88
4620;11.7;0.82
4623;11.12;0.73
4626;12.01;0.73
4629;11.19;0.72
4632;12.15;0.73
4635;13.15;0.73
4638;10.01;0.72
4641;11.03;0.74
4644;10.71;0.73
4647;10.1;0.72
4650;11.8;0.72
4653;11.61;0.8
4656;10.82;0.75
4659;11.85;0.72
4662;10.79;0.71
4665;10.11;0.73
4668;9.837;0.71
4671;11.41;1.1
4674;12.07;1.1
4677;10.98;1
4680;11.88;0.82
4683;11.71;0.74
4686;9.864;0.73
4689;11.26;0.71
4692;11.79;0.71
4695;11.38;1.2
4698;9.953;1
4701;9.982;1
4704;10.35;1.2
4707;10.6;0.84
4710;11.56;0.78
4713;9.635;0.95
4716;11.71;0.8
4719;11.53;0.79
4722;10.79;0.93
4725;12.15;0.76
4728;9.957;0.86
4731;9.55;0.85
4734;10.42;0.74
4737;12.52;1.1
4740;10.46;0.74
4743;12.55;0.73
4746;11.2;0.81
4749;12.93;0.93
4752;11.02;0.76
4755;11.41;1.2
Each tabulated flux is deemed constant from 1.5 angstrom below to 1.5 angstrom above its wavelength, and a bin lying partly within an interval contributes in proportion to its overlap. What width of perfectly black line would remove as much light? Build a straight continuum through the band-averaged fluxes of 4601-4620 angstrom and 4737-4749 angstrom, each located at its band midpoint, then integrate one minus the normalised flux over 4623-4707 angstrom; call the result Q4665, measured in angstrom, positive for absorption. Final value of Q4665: 3.4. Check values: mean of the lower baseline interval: 11.4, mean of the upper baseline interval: 11.7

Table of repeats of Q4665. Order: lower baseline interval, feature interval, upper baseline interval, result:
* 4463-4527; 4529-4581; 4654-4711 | 1.0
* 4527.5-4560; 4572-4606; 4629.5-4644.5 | -0.6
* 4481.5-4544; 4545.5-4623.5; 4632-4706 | -0.4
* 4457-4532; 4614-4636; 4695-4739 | -2.2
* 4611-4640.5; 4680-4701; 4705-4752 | 0.6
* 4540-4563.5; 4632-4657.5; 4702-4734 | -1.3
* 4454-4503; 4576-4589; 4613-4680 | -0.4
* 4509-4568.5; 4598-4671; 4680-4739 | -3.1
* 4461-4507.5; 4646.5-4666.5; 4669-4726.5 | -0.1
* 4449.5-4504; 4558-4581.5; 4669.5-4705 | -0.7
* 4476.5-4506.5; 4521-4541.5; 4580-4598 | 2.1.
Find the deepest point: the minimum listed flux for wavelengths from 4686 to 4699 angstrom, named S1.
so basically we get 9.864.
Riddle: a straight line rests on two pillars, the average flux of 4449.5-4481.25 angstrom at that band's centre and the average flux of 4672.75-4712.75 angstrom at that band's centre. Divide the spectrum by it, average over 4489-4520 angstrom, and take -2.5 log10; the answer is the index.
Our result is -0.12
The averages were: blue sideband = 9.99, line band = 11.4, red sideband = 11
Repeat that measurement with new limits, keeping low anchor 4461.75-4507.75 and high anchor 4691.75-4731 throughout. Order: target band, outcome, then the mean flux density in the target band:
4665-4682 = -0.04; 11.2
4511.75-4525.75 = -0.03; 11.1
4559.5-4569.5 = -0.05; 11.3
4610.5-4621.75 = -0.07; 11.5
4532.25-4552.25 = 0.07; 10.1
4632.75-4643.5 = -0.06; 11.4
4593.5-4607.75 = -0.02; 10.9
